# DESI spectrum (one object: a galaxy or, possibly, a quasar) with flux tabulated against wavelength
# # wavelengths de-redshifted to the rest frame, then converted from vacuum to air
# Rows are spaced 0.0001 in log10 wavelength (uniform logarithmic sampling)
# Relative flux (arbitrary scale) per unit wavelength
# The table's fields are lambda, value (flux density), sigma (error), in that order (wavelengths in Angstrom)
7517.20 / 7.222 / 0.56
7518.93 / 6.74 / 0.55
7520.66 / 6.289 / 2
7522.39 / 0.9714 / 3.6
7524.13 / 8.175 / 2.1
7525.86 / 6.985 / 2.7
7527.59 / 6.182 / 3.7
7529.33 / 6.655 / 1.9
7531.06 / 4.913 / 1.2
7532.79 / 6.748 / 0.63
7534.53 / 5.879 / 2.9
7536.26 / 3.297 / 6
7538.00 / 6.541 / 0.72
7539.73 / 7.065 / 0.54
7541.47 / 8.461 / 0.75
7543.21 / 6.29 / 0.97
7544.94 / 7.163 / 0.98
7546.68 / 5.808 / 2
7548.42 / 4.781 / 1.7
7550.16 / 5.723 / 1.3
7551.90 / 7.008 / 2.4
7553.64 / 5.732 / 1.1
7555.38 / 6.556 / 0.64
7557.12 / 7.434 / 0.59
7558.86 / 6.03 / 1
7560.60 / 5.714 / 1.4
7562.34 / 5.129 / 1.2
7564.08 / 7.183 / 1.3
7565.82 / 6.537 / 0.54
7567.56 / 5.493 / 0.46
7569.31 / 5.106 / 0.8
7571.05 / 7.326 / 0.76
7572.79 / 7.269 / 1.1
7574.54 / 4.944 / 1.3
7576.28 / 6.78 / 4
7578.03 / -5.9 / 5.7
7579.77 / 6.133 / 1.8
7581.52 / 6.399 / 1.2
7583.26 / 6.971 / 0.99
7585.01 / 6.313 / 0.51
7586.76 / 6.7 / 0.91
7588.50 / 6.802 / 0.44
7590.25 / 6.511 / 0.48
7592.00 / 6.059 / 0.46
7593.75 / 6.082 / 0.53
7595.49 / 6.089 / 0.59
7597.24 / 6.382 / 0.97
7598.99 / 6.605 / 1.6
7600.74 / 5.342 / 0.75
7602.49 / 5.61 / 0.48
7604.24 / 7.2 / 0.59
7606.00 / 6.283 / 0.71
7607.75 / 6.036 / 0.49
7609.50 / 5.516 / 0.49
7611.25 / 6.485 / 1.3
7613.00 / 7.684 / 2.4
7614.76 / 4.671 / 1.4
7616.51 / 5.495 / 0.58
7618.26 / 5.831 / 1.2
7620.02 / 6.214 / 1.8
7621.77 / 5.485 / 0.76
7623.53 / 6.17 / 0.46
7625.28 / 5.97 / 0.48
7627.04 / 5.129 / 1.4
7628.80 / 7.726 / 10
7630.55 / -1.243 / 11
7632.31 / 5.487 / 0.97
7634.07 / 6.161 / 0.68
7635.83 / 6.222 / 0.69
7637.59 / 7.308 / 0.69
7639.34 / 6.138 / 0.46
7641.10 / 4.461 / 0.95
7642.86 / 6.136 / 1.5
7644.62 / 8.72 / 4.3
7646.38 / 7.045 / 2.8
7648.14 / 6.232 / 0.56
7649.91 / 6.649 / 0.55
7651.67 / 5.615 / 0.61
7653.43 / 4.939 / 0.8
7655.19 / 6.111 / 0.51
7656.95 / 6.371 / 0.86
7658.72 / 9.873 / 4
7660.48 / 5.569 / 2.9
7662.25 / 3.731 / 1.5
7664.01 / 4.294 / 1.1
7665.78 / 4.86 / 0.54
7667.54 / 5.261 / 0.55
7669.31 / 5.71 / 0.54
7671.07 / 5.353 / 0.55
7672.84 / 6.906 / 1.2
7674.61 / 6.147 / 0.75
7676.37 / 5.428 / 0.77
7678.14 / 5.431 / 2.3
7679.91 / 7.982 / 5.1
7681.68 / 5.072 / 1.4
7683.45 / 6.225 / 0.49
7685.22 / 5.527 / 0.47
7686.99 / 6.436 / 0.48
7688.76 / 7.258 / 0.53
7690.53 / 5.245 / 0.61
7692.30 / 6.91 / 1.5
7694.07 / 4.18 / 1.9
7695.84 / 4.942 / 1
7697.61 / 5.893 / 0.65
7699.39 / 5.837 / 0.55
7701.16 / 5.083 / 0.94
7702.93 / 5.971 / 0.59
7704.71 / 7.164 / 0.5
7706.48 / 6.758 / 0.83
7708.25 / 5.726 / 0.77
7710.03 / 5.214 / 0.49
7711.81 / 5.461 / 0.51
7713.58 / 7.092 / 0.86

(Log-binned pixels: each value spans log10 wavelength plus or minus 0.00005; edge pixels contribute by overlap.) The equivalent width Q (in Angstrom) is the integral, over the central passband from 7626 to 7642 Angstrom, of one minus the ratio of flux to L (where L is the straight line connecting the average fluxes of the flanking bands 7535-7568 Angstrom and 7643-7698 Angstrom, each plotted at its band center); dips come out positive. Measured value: 2.1 Angstrom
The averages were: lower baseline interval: 6.21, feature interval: 5.27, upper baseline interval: 6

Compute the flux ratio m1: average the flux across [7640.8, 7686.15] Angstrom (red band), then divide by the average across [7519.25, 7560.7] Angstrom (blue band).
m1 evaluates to 1.0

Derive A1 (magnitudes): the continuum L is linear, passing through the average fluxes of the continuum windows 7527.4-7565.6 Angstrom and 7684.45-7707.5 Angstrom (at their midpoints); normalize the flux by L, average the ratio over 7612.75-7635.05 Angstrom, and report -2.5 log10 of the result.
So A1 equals 0.13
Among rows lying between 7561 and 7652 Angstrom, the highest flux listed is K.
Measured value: 8.72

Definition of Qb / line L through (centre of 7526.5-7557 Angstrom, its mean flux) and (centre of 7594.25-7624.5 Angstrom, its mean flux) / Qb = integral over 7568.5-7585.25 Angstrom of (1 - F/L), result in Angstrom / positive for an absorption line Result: 2.8 Angstrom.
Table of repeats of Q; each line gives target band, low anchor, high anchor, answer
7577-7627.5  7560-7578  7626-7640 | -2.55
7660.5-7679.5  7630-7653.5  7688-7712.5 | 1.42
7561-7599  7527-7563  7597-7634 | 1.17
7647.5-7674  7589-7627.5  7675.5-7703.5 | 0.38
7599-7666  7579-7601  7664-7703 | 2.08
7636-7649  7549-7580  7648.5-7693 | -1.58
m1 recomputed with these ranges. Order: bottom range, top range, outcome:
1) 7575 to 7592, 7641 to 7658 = 1.21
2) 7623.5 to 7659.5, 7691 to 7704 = 0.92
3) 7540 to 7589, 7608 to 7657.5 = 0.99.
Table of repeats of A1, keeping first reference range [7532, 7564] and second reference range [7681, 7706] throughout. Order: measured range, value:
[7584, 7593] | -0.06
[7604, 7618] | -0.01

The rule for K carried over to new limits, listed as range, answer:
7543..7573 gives 7.434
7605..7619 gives 7.684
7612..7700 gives 9.873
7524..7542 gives 8.461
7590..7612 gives 7.2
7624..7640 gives 7.726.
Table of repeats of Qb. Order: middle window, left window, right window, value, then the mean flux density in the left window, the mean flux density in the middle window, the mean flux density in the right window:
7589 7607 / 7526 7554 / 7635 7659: 0.31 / 6.17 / 6.23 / 6.48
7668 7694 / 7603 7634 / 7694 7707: -1.24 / 5.67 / 6.04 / 5.8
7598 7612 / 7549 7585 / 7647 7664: -0.71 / 5.69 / 6.13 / 6.04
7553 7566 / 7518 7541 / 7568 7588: -1.74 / 5.93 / 6.29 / 5.31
